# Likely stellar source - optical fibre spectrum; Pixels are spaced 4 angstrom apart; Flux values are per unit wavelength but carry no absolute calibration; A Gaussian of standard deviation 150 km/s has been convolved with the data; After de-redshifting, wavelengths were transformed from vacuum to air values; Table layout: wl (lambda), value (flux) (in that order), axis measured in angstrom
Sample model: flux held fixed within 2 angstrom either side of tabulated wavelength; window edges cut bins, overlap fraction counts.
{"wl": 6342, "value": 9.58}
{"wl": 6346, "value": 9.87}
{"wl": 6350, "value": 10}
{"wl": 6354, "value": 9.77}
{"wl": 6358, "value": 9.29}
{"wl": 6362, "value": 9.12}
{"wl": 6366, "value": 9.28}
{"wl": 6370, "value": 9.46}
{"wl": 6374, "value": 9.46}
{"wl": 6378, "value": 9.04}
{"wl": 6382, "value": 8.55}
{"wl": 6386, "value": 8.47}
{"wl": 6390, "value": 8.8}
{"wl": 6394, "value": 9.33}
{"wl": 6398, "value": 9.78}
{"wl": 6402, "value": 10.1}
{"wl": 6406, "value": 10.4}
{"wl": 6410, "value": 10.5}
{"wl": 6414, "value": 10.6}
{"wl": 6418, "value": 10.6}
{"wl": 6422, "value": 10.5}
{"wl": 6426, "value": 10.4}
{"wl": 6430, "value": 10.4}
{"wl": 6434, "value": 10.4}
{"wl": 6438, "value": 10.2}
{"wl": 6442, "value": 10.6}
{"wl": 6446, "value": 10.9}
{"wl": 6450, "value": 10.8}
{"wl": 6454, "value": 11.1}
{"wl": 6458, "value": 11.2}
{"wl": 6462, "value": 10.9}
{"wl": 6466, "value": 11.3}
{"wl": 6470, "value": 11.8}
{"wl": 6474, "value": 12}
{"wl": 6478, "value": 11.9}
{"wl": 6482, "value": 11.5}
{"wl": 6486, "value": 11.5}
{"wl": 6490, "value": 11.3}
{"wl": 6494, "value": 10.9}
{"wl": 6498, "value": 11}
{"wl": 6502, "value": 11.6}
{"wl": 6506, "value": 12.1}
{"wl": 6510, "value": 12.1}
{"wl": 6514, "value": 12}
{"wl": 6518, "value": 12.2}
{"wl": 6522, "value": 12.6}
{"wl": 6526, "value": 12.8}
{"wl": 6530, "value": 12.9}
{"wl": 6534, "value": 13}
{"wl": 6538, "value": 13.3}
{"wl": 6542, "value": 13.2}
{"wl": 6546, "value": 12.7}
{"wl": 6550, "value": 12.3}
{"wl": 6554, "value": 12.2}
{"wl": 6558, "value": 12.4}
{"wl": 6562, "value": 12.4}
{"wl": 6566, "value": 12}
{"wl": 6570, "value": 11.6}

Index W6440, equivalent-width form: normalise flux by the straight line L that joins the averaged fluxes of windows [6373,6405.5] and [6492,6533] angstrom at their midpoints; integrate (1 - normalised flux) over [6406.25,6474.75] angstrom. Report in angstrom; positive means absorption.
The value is -2.6 angstrom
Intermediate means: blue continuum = 9.24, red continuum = 12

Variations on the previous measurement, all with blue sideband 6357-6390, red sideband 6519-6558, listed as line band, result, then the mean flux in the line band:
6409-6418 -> -0.55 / 10.6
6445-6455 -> -0.14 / 10.9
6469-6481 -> -0.58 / 11.9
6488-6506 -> 0.79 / 11.3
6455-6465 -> -0.08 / 11.1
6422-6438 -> -0.11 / 10.4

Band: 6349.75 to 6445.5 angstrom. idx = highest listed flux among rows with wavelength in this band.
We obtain 10.6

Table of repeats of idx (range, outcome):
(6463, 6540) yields 13.3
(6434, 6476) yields 12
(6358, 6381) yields 9.46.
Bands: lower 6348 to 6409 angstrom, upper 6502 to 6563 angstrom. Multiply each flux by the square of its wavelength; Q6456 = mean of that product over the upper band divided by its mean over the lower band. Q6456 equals 1.40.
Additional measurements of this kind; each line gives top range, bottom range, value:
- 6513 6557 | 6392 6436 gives 1.28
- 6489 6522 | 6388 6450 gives 1.17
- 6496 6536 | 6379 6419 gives 1.31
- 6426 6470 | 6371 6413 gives 1.16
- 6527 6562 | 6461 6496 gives 1.13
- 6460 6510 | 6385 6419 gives 1.20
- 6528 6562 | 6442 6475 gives 1.17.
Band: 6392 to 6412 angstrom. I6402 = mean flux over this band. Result 10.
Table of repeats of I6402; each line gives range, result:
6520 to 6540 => 12.9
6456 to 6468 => 11.1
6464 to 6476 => 11.7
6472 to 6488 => 11.7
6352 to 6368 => 9.36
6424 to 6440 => 10.4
